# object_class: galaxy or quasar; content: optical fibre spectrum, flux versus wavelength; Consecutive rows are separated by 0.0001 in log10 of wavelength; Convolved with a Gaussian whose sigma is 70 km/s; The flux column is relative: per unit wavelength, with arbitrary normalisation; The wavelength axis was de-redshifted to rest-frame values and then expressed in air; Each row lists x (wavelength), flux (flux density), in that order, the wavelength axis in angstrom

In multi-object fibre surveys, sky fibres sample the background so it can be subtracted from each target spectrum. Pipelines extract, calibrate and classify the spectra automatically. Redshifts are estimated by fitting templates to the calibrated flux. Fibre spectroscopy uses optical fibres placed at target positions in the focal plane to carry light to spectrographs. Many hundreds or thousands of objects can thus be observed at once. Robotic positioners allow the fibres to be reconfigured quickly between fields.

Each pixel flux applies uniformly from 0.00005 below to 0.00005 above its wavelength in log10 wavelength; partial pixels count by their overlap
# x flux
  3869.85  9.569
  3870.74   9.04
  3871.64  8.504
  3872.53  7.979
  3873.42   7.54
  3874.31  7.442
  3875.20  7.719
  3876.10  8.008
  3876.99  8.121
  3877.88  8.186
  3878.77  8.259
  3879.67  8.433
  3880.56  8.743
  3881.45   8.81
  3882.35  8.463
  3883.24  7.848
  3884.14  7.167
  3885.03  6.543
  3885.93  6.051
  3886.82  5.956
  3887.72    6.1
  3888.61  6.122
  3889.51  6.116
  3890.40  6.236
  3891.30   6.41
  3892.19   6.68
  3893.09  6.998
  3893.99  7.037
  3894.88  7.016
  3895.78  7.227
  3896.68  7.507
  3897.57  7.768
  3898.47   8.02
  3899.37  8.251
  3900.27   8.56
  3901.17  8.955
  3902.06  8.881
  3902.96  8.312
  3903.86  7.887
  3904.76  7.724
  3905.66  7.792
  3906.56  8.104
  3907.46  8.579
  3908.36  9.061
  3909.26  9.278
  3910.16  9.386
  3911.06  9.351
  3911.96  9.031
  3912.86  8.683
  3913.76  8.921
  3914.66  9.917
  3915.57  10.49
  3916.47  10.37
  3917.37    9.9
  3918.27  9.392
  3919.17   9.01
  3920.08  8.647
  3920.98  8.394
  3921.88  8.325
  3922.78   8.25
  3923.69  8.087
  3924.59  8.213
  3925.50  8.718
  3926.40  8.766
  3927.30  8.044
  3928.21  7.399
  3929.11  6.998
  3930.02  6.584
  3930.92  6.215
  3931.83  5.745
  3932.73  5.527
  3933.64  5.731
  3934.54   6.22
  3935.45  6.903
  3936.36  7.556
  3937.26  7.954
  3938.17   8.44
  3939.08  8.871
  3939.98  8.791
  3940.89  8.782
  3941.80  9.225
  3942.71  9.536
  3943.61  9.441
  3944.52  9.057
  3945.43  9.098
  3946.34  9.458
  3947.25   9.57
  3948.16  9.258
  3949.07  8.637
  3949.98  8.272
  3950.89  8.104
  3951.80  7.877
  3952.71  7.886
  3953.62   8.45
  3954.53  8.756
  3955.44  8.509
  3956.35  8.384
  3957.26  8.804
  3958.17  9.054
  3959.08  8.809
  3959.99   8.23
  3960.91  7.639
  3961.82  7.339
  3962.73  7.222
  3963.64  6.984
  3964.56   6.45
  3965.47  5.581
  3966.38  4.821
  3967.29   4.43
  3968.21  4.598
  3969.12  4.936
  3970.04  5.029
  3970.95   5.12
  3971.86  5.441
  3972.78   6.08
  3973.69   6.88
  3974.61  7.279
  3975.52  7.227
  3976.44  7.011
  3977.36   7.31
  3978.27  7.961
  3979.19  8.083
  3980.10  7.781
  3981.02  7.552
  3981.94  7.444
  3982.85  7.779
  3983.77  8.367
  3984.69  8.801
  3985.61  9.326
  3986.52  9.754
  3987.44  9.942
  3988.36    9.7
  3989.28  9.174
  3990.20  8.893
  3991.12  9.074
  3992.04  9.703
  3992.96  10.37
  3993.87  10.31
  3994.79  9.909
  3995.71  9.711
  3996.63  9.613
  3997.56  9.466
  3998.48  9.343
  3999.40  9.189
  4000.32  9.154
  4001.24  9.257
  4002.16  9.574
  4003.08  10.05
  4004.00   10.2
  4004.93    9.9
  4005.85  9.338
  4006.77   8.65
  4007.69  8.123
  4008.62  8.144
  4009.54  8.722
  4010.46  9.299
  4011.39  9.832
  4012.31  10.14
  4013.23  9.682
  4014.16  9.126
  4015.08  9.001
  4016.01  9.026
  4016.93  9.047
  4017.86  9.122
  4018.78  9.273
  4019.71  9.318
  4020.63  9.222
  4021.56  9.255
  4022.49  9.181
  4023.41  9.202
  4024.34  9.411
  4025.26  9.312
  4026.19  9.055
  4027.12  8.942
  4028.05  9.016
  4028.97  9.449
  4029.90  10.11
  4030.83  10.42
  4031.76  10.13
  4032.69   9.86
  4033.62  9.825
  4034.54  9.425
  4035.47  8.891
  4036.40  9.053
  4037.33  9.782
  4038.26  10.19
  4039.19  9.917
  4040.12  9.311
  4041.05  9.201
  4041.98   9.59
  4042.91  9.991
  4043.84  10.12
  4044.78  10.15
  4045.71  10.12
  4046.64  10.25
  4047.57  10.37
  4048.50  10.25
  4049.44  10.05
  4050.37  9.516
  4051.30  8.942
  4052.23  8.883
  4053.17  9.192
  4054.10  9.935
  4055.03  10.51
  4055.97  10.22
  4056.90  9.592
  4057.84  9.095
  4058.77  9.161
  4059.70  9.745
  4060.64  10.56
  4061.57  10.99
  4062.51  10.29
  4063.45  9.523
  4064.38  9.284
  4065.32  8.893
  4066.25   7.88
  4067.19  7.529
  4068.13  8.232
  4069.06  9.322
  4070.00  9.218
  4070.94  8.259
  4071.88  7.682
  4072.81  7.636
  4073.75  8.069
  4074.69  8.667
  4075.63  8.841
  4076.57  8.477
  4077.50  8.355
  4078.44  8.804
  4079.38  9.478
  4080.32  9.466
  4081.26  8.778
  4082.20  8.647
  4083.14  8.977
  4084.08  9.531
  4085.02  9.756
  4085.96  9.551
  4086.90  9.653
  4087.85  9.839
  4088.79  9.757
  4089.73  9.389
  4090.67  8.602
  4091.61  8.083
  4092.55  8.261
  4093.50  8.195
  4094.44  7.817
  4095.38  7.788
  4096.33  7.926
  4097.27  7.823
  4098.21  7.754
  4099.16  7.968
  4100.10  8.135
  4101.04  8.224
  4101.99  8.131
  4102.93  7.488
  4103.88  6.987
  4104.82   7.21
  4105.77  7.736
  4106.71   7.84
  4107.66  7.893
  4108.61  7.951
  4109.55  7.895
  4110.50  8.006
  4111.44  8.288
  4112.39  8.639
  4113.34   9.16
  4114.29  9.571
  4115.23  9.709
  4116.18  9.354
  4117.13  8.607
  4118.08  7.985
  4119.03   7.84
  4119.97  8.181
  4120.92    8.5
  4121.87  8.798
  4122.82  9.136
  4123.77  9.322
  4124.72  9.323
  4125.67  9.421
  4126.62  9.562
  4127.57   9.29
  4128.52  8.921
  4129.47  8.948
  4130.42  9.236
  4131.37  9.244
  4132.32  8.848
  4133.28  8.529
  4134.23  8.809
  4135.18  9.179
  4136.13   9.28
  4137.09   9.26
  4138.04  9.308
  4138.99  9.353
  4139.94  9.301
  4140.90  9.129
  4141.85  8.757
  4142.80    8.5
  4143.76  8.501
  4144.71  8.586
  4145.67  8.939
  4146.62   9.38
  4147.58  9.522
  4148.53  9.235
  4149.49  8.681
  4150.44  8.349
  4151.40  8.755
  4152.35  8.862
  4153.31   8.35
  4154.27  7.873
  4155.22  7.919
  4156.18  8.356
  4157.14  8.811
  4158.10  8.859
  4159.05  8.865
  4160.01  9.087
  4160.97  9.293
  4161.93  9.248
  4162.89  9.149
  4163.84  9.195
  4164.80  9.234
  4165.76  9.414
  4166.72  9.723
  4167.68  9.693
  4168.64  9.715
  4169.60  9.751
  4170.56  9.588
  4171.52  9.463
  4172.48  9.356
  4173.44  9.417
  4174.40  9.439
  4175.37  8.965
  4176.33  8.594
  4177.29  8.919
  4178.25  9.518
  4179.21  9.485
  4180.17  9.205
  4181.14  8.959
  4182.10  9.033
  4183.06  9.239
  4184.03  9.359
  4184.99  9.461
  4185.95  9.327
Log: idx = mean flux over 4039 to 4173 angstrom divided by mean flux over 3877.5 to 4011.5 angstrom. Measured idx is 1.10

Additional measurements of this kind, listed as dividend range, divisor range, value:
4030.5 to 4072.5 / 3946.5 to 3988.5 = 1.26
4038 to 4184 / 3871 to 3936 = 1.14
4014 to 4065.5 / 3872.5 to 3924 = 1.19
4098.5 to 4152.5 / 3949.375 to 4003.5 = 1.08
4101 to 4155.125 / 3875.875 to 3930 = 1.08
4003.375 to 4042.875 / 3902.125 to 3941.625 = 1.14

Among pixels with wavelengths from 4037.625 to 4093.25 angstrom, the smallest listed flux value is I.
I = 7.529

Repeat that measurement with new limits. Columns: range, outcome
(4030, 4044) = 8.891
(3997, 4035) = 8.123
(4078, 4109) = 6.987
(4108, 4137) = 7.84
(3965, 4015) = 4.43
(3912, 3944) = 5.527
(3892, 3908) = 6.68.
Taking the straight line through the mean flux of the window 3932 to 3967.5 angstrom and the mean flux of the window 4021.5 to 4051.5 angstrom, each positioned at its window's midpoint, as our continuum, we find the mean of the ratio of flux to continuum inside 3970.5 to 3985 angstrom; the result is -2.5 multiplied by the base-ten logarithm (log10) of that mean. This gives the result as 0.17 mag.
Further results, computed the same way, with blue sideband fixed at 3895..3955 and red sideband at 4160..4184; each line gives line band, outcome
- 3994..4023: -0.08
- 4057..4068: -0.05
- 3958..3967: 0.19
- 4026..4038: -0.09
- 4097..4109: 0.16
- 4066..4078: 0.07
